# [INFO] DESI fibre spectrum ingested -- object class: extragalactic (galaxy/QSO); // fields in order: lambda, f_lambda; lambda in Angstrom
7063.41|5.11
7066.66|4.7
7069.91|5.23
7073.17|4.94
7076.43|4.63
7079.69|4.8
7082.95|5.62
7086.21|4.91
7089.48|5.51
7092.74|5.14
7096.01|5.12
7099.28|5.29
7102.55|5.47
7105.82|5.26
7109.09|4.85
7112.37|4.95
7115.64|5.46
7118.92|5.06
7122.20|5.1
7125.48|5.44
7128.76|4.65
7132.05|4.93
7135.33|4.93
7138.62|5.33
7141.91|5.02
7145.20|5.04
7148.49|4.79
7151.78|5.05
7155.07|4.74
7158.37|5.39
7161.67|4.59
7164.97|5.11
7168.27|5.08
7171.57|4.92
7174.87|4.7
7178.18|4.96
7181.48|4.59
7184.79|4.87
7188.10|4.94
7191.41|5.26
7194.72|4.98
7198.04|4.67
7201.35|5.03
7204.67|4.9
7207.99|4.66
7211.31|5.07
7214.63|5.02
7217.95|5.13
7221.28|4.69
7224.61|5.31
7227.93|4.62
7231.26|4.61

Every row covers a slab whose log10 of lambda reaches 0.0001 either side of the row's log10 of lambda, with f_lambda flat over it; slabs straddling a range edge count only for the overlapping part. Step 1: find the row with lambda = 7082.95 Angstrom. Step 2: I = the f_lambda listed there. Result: 5.62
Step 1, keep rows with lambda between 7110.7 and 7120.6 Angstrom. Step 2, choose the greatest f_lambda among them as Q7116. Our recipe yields 5.46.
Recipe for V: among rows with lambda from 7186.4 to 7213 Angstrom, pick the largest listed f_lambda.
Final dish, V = 5.26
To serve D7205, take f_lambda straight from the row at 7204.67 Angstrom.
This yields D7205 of 4.9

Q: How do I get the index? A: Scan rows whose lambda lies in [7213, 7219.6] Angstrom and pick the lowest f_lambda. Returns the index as 5.02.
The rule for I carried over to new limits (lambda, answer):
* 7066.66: 4.7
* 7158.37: 5.39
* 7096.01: 5.12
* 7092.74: 5.14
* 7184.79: 4.87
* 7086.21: 4.91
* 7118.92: 5.06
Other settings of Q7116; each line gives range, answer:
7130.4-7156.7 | 5.33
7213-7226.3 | 5.31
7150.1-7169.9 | 5.39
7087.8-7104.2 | 5.51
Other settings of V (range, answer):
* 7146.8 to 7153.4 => 5.05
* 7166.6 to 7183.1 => 5.08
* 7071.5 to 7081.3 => 4.94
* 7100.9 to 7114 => 5.47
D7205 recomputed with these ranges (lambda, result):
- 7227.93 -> 4.62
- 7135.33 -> 4.93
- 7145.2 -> 5.04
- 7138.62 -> 5.33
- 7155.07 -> 4.74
